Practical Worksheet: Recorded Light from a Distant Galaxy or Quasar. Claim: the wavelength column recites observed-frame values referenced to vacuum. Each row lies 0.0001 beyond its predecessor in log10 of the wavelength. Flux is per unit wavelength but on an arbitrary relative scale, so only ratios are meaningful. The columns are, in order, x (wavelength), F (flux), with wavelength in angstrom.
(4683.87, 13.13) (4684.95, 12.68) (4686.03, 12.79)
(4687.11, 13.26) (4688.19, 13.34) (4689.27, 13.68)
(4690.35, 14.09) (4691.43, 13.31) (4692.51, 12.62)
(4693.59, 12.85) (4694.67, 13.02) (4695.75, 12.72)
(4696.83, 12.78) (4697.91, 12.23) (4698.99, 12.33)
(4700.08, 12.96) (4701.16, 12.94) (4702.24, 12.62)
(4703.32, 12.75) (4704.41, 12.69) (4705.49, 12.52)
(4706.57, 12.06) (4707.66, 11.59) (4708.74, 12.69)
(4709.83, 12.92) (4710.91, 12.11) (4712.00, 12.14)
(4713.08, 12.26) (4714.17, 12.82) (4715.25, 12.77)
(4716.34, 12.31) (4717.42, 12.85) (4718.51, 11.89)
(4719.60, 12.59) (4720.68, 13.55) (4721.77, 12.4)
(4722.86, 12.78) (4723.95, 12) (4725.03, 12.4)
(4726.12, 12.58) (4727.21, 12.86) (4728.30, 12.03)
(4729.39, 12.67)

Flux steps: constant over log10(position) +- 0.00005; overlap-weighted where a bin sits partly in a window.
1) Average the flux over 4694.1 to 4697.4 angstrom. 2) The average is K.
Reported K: 12.9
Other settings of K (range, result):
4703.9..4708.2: 12.2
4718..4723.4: 12.6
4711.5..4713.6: 12.2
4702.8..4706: 12.6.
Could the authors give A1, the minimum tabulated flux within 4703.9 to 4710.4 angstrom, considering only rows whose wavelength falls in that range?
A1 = 11.59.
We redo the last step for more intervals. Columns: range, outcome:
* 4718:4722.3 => 11.89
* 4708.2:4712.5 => 12.11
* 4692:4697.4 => 12.62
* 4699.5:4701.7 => 12.94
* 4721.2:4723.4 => 12.4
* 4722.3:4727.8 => 12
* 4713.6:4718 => 12.31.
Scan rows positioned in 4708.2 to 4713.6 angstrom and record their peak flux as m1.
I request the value 12.92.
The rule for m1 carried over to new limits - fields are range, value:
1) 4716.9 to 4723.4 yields 13.55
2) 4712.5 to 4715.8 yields 12.82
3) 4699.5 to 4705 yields 12.96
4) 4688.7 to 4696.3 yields 14.09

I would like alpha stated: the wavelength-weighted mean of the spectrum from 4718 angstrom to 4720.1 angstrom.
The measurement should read 12.2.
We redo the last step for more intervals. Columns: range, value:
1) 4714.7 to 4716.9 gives 12.6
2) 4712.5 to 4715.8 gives 12.6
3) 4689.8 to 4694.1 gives 13.2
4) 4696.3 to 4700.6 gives 12.6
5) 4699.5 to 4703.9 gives 12.8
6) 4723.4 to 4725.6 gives 12.2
